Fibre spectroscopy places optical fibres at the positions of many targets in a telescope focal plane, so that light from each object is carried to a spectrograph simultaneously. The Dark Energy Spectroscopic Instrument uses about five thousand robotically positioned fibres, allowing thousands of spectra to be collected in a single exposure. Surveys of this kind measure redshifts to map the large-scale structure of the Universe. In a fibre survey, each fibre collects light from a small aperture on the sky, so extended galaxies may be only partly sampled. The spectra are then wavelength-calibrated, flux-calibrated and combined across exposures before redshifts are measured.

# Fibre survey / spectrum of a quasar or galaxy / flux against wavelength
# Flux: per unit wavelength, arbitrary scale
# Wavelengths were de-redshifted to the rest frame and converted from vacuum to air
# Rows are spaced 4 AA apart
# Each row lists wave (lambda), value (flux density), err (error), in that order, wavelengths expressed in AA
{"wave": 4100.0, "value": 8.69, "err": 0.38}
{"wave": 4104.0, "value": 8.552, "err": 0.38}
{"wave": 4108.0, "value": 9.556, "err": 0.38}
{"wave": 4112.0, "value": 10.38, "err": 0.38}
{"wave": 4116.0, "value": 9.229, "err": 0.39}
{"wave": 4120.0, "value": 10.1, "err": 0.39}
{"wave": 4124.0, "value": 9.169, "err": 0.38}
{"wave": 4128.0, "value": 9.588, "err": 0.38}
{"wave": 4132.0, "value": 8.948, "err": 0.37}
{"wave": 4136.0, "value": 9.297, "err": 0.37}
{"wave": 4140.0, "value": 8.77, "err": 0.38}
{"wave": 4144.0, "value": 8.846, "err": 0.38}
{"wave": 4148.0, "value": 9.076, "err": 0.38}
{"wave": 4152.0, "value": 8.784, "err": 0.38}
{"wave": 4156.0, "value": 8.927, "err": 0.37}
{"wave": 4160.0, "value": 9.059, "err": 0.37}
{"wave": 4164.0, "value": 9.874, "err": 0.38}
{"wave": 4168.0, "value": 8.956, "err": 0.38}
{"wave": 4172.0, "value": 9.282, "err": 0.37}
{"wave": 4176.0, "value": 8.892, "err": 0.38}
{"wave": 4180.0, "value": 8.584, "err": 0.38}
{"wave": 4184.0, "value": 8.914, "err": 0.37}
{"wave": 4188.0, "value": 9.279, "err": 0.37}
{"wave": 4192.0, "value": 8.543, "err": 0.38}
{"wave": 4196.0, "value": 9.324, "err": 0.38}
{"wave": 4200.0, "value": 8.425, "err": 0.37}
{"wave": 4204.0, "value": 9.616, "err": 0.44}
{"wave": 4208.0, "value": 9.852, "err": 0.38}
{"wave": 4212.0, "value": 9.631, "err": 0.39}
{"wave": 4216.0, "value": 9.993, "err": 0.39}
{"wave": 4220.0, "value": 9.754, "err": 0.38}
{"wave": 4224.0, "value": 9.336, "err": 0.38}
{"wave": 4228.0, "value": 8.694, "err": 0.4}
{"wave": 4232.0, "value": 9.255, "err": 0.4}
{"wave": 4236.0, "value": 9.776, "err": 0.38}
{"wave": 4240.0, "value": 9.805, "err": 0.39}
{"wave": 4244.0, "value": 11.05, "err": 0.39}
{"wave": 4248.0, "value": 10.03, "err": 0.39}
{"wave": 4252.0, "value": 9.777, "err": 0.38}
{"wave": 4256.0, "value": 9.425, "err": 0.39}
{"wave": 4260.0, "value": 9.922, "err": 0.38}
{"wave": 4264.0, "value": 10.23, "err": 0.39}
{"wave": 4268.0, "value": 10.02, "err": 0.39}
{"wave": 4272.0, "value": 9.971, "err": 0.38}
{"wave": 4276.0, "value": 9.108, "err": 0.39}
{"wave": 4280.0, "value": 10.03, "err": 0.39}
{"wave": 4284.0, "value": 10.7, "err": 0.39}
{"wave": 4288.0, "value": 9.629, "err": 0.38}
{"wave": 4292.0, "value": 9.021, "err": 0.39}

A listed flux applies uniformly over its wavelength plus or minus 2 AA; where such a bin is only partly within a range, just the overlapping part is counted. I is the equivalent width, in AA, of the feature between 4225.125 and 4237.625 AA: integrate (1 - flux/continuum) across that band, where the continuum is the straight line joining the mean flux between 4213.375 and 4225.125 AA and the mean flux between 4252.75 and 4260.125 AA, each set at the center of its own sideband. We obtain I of 0.6 AA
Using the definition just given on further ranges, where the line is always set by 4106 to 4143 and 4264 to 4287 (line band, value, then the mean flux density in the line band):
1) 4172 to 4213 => 2.44 AA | 9.1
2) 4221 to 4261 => 0.60 AA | 9.7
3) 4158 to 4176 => 0.63 AA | 9.25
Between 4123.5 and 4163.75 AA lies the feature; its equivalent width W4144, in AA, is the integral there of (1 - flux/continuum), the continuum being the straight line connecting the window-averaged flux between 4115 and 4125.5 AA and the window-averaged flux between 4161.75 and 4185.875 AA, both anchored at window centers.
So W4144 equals 1.13 AA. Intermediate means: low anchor 9.54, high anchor 9.08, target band 9.08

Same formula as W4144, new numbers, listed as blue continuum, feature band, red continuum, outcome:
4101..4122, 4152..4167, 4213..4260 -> 0.6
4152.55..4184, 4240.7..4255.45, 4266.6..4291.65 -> -0.8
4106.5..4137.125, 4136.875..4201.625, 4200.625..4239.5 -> 3.7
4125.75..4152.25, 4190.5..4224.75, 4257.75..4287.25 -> 0.5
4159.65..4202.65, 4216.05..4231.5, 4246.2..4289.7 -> 0.2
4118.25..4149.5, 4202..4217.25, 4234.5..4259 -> -0.1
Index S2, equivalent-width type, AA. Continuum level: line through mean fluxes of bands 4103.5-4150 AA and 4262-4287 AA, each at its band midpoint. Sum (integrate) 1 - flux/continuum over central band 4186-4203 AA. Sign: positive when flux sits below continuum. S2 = 1.2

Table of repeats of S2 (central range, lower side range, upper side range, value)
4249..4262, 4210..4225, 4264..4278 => 0.0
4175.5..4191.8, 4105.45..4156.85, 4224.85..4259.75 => 1.1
